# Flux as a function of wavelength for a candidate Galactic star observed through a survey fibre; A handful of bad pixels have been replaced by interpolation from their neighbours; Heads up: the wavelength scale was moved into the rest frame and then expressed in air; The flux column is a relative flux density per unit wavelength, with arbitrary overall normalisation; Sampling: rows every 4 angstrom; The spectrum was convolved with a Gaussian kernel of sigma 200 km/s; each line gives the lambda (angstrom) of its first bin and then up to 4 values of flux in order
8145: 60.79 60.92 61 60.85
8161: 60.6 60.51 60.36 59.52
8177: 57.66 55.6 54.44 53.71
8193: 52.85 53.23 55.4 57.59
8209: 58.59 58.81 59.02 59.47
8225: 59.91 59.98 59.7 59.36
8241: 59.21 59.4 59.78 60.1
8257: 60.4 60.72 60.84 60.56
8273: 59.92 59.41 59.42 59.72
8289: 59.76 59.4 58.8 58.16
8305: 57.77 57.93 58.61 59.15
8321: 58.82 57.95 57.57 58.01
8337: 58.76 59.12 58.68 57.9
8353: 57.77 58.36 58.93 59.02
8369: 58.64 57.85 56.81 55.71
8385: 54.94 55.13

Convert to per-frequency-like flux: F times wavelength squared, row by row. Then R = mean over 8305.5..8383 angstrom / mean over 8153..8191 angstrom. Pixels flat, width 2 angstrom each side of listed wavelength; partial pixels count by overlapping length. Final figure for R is 1.04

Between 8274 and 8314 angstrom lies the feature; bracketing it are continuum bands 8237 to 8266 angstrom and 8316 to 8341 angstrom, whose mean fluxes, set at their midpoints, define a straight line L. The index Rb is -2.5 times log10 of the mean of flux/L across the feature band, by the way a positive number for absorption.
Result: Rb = 0.00 mag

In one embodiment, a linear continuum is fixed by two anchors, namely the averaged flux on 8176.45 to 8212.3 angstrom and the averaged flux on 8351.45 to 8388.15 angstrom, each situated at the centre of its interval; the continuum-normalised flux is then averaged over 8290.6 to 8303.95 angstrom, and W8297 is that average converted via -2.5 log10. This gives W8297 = -0.04 mag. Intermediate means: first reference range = 55.5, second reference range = 57.5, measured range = 58.7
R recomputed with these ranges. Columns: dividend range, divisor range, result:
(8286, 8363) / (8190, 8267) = 1.02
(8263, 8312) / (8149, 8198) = 1.06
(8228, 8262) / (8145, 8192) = 1.04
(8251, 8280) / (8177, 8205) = 1.12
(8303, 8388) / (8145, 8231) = 1.04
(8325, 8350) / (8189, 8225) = 1.06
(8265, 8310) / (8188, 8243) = 1.05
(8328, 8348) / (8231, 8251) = 1.01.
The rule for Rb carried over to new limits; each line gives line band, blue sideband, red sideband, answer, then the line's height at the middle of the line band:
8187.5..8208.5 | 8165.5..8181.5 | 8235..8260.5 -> 0.080 mag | 59.1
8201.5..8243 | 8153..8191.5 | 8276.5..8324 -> -0.010 mag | 58.5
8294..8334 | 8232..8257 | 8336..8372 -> 0.012 mag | 59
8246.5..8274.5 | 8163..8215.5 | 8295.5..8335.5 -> -0.049 mag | 57.6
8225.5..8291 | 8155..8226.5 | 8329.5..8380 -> -0.037 mag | 57.9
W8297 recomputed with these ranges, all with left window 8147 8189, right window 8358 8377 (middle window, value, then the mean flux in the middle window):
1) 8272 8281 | -0.02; 59.6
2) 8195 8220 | 0.03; 57.2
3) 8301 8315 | 0.01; 58.1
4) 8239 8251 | -0.01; 59.5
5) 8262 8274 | -0.03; 60.5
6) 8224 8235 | -0.02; 59.9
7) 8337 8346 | -0.01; 58.9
